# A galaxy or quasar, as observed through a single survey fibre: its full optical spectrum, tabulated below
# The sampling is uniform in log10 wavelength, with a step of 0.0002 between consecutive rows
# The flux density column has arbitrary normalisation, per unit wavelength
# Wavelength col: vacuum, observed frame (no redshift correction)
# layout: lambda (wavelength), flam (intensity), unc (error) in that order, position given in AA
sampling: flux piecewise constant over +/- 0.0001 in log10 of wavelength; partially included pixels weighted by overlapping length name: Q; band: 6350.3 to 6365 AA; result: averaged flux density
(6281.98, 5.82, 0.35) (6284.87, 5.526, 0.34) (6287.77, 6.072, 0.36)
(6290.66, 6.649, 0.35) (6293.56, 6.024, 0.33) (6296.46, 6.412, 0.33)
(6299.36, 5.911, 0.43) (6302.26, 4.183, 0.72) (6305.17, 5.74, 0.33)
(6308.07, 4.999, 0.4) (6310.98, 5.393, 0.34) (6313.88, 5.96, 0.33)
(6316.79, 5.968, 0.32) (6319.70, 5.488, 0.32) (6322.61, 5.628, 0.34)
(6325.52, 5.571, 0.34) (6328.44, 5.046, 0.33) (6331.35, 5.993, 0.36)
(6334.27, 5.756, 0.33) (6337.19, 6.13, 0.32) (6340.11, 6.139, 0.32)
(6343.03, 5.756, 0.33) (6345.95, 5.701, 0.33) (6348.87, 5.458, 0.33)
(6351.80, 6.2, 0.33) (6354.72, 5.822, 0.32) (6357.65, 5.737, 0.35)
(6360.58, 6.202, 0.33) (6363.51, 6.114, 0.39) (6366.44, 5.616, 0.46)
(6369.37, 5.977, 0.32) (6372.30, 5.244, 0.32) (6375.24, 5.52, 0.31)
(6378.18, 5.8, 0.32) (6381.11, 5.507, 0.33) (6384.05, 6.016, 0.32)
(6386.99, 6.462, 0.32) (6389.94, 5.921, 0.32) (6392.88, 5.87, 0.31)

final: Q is 6.01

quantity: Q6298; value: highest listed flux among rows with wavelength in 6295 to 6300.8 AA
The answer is 6.412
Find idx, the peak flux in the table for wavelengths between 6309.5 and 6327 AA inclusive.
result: 5.968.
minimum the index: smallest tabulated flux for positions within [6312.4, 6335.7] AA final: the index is 5.046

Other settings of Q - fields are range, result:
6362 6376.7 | 5.7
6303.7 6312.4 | 5.37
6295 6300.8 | 6.16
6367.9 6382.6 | 5.61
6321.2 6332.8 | 5.56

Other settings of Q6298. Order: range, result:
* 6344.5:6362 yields 6.202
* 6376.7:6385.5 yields 6.016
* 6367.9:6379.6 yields 5.977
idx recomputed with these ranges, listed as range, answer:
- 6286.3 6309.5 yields 6.649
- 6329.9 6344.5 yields 6.139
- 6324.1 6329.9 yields 5.571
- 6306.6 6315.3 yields 5.96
